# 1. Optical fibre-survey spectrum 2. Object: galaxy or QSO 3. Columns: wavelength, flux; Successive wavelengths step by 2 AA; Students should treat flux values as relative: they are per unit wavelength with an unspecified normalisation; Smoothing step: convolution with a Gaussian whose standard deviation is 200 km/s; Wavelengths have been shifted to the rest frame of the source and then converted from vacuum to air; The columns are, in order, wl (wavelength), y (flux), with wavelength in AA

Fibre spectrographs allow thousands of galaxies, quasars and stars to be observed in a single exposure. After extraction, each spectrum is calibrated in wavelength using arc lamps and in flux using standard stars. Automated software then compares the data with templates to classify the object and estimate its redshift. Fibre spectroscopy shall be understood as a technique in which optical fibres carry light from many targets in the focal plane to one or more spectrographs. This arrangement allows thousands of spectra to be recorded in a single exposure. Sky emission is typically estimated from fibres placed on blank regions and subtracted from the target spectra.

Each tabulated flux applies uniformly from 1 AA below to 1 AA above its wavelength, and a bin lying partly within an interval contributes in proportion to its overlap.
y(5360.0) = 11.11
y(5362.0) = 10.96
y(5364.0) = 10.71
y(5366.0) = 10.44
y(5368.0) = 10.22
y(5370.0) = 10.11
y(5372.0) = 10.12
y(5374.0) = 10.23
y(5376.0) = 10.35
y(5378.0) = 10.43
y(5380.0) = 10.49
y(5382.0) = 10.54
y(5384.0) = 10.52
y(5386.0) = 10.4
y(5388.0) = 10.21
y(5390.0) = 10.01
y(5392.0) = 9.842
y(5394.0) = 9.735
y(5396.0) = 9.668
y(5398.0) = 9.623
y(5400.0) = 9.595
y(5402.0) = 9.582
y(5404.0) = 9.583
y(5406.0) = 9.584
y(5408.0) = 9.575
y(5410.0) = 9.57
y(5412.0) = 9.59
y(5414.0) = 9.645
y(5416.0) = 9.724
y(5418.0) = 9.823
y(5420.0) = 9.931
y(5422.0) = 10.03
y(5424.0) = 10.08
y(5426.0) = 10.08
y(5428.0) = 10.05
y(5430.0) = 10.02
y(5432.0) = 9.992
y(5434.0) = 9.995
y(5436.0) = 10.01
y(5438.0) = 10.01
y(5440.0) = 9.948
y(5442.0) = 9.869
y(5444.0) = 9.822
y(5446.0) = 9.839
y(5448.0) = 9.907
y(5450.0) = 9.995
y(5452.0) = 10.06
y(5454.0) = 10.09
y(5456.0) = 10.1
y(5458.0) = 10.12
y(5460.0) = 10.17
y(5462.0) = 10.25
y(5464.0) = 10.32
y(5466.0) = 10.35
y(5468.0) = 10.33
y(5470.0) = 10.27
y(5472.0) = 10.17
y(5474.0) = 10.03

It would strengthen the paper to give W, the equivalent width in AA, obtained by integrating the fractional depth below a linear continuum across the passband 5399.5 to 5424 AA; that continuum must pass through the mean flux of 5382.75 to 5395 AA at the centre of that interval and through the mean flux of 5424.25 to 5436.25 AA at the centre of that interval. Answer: 0.9 AA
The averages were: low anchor 10.1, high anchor 10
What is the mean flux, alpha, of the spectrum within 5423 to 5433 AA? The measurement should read 10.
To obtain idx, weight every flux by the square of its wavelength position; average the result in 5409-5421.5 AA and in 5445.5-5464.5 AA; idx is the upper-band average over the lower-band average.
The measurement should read 1.05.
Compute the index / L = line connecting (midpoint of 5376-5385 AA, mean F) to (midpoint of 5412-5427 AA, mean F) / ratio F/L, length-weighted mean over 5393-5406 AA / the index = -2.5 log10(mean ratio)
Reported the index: 0.061 mag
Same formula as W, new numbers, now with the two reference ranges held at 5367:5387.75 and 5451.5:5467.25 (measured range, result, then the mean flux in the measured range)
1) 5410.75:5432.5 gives 0.8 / 9.9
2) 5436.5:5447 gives 0.3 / 9.9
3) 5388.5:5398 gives 0.5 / 9.81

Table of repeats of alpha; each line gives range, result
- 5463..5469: 10.3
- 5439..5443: 9.91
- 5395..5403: 9.62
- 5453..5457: 10.1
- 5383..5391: 10.3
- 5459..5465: 10.2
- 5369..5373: 10.1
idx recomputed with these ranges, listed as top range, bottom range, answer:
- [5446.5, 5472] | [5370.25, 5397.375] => 1.03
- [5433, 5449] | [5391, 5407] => 1.04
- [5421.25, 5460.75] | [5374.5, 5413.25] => 1.02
